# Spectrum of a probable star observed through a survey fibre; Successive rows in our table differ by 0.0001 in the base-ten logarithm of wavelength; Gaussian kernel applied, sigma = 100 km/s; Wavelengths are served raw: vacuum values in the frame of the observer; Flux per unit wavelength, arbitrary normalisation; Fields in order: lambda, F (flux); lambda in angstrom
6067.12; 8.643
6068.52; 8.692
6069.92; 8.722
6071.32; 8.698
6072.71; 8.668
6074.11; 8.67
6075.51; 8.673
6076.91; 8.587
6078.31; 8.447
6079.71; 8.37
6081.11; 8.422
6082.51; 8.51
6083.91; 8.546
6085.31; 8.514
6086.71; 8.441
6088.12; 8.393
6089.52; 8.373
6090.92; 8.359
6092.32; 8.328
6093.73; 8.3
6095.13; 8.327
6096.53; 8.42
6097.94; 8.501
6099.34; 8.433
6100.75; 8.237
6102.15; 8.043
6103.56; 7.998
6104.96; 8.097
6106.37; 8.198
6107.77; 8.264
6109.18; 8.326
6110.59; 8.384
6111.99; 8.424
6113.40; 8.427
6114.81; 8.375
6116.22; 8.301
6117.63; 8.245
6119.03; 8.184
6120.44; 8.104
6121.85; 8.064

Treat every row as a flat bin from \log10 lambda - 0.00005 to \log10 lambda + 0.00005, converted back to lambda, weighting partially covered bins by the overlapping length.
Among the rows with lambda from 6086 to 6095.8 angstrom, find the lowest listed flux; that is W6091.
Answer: 8.3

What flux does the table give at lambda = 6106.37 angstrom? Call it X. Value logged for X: 8.198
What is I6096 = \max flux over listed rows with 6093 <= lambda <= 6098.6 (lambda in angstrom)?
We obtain 8.501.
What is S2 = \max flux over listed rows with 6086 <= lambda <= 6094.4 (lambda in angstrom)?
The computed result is 8.441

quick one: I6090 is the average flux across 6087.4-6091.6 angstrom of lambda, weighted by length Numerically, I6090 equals 8.37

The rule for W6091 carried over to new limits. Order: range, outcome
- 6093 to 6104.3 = 7.998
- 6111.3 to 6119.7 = 8.184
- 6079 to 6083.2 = 8.37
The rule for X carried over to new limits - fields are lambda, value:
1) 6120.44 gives 8.104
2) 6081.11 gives 8.422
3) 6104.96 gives 8.097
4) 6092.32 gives 8.328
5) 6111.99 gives 8.424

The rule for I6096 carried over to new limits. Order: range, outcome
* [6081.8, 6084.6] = 8.546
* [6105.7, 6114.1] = 8.427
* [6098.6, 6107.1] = 8.433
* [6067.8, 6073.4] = 8.722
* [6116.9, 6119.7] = 8.245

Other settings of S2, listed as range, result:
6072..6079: 8.673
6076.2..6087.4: 8.587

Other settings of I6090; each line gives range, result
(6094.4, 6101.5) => 8.39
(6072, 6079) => 8.61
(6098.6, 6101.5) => 8.34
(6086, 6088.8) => 8.4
